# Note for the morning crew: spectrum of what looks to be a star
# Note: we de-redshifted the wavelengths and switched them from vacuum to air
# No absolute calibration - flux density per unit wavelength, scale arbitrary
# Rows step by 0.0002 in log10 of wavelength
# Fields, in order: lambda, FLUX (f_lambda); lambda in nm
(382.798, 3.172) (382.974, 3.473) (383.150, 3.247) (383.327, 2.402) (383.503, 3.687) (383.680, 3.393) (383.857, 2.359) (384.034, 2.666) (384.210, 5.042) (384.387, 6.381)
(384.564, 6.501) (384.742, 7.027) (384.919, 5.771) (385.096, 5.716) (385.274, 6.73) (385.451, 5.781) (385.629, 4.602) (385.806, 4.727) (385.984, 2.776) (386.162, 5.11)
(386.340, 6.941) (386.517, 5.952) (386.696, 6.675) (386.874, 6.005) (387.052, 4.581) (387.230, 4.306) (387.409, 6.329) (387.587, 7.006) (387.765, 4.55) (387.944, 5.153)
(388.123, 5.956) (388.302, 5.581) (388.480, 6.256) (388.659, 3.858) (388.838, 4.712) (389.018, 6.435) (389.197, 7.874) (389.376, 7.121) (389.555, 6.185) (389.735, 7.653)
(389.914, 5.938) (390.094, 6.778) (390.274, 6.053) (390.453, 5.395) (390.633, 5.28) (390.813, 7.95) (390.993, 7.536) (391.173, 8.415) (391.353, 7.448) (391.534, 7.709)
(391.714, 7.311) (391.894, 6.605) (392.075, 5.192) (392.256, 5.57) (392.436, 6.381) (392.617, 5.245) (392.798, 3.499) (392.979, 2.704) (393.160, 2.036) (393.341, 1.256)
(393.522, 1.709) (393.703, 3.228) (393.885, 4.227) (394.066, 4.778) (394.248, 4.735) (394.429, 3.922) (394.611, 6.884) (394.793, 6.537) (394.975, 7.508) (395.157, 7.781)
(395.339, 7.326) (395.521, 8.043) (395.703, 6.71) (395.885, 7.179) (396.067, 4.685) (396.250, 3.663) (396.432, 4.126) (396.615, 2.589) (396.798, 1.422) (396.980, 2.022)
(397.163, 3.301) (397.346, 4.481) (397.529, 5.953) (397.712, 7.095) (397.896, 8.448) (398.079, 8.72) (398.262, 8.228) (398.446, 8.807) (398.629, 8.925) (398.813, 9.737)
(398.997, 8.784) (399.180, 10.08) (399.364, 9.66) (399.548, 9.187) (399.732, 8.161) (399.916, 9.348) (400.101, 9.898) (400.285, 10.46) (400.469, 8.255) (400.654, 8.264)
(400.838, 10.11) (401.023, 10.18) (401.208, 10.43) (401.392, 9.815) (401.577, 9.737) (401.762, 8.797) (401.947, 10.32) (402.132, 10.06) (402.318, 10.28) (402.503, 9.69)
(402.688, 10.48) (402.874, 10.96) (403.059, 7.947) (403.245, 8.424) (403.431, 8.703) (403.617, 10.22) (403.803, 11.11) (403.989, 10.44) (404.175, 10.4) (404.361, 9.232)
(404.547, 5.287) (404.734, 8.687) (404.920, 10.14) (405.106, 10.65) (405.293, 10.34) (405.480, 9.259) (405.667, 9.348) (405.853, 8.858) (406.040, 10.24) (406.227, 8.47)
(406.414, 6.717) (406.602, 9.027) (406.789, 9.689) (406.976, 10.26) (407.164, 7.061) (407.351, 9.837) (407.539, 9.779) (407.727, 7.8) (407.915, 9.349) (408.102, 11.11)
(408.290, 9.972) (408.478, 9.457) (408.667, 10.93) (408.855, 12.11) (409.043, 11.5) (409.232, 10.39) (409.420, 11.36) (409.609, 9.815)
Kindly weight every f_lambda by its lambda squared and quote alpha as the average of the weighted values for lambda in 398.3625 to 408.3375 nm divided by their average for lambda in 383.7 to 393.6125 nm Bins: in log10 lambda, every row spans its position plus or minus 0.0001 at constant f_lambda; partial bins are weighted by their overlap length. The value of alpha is 1.8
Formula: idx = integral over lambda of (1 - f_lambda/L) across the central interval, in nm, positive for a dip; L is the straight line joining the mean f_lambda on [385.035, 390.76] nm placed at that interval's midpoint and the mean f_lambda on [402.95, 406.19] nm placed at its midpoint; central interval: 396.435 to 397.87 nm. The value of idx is 0.69 nm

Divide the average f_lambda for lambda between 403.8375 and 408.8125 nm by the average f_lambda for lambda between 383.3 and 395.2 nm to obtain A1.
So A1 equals 1.7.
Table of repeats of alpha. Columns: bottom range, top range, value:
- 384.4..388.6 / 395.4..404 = 1.55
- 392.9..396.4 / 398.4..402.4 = 1.96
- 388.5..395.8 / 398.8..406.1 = 1.74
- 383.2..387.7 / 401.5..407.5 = 2.02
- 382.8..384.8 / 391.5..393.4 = 1.23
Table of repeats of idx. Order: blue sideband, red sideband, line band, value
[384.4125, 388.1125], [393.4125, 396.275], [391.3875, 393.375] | 0.20 nm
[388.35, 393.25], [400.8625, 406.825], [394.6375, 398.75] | 0.81 nm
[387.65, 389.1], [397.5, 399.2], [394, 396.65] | 0.59 nm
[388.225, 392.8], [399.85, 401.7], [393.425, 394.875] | 0.59 nm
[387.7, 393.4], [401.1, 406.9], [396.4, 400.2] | 0.41 nm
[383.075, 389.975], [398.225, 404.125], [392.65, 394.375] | 0.97 nm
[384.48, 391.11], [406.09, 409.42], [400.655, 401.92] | -0.19 nm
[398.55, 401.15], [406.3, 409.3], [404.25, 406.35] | 0.10 nm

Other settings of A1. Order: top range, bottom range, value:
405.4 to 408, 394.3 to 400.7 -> 1.28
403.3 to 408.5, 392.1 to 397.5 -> 2.02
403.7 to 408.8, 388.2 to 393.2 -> 1.55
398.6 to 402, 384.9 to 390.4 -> 1.64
